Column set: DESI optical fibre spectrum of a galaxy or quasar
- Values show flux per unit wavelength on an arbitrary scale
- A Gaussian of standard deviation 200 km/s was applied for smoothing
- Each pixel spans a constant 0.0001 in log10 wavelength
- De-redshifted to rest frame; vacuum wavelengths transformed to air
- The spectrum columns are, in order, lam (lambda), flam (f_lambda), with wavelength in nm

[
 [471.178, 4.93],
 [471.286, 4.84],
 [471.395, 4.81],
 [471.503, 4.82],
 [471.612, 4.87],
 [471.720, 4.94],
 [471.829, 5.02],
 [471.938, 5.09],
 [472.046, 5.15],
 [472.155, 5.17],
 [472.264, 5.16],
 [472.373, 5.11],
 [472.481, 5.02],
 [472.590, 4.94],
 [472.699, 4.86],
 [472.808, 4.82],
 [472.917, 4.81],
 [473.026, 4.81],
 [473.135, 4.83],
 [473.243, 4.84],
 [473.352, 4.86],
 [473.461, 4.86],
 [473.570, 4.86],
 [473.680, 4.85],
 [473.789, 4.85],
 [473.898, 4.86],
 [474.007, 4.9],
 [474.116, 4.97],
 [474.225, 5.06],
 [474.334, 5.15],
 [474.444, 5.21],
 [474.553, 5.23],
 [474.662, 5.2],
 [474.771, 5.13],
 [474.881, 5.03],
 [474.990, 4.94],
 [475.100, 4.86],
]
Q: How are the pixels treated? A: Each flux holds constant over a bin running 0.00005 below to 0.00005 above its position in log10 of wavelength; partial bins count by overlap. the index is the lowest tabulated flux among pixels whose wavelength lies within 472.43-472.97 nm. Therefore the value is 4.81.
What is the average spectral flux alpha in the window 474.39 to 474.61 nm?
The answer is 5.23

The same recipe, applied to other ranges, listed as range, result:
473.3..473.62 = 4.86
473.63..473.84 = 4.85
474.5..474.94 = 5.15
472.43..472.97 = 4.88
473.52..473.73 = 4.83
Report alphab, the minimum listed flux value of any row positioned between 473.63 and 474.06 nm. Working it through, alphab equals 4.85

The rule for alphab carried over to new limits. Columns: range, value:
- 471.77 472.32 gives 5.02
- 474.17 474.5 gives 5.06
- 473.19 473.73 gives 4.84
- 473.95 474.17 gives 4.9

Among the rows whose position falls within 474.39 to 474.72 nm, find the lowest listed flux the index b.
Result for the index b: 5.2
